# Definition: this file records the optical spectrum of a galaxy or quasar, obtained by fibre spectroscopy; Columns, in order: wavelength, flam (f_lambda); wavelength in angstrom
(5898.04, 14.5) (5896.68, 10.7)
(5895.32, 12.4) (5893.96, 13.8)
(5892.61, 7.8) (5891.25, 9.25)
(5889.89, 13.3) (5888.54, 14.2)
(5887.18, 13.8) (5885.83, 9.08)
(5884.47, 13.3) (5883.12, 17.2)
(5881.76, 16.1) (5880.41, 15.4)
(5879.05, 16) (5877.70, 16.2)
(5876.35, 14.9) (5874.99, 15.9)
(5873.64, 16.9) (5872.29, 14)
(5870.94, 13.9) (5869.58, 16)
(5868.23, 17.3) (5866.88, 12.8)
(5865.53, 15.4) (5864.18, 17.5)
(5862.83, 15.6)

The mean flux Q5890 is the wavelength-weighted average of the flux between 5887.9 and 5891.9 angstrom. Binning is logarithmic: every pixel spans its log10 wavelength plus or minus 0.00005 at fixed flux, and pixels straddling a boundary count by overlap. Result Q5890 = 12.3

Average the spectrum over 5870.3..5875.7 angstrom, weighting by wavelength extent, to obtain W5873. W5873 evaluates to 15.2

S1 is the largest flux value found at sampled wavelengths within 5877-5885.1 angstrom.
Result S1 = 17.2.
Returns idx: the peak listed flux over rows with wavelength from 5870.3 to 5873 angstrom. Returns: 14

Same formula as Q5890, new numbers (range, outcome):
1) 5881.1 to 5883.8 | 16.6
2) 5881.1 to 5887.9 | 13.9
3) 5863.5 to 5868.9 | 15.8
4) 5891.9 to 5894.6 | 10.8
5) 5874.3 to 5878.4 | 15.7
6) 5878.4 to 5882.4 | 15.8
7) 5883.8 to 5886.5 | 11.2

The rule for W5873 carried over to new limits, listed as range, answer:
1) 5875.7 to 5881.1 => 15.6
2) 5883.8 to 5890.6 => 12.7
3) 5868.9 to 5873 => 14.6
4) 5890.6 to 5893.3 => 8.57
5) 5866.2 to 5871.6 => 15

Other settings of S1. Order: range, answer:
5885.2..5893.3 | 14.2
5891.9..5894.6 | 13.8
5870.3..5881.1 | 16.9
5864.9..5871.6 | 17.3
